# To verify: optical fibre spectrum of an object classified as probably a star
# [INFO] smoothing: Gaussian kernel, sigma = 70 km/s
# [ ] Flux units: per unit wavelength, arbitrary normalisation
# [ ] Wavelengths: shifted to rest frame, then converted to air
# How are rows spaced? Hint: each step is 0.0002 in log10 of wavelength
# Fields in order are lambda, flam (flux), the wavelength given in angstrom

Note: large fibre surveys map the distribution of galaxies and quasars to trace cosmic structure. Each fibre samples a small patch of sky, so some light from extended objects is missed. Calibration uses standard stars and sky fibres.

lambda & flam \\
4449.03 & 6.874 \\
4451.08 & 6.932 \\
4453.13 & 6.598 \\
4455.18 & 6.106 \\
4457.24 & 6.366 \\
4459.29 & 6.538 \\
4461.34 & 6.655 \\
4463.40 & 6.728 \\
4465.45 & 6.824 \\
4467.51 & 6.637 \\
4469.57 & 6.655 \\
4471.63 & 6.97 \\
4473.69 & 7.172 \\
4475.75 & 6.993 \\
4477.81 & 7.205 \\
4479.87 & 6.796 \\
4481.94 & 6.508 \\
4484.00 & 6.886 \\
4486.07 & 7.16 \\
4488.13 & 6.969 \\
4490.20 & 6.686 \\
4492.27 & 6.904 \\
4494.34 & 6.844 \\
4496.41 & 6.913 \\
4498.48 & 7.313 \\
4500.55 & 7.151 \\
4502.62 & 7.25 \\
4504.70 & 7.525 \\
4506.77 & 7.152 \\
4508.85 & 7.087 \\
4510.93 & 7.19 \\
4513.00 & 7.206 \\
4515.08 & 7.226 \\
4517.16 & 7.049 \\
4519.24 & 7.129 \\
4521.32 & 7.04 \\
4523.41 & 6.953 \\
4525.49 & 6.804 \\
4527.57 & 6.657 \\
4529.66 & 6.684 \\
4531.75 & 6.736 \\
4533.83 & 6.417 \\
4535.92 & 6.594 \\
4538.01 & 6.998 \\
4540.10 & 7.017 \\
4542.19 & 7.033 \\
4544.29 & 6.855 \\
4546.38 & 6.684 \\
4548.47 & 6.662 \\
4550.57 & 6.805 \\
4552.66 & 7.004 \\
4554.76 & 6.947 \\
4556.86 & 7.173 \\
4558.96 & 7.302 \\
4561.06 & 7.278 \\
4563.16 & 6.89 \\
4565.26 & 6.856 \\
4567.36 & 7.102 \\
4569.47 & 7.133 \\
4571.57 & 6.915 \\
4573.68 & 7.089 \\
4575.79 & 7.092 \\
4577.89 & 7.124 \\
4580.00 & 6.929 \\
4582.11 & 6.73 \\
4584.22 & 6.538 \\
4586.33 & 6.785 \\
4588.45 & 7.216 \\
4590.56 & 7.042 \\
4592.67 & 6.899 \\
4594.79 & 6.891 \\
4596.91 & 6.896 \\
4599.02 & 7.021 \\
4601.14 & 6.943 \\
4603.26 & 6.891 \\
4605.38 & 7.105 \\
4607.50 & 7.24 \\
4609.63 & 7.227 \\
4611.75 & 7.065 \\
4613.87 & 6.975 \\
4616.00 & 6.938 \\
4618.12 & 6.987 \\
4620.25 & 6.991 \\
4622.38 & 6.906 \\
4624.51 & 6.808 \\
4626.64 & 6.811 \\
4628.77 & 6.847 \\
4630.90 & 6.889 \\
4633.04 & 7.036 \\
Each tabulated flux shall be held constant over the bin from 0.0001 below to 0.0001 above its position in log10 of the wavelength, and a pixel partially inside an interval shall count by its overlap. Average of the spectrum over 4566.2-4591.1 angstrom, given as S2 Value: 6.97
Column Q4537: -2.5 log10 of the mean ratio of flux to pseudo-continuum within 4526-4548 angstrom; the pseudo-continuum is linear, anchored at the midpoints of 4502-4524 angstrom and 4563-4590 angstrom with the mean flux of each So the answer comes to 0.05 mag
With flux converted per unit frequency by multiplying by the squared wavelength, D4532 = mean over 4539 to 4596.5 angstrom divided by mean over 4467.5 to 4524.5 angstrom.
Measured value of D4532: 1.02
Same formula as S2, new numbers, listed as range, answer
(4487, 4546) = 6.97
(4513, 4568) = 6.92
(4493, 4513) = 7.16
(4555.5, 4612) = 7.01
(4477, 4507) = 7.01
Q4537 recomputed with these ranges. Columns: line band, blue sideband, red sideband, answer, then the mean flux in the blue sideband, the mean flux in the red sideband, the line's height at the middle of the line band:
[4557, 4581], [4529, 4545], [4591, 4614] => -0.026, 6.79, 7.02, 6.9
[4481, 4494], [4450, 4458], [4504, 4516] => 0.013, 6.5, 7.23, 6.93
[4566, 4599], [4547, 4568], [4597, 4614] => 0.010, 7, 7.06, 7.03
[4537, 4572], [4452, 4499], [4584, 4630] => -0.013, 6.8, 6.96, 6.9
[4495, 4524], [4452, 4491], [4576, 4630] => -0.052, 6.76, 6.96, 6.82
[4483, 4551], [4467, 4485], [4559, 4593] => -0.006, 6.88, 6.99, 6.92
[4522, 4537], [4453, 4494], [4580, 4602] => 0.021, 6.77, 6.9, 6.83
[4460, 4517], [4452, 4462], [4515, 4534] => -0.054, 6.45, 6.87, 6.65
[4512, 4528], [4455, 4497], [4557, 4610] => -0.022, 6.8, 7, 6.88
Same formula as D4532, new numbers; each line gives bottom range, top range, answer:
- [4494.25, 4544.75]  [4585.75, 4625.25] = 1.04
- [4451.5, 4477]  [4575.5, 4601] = 1.09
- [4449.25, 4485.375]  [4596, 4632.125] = 1.10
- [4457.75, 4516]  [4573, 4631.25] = 1.05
